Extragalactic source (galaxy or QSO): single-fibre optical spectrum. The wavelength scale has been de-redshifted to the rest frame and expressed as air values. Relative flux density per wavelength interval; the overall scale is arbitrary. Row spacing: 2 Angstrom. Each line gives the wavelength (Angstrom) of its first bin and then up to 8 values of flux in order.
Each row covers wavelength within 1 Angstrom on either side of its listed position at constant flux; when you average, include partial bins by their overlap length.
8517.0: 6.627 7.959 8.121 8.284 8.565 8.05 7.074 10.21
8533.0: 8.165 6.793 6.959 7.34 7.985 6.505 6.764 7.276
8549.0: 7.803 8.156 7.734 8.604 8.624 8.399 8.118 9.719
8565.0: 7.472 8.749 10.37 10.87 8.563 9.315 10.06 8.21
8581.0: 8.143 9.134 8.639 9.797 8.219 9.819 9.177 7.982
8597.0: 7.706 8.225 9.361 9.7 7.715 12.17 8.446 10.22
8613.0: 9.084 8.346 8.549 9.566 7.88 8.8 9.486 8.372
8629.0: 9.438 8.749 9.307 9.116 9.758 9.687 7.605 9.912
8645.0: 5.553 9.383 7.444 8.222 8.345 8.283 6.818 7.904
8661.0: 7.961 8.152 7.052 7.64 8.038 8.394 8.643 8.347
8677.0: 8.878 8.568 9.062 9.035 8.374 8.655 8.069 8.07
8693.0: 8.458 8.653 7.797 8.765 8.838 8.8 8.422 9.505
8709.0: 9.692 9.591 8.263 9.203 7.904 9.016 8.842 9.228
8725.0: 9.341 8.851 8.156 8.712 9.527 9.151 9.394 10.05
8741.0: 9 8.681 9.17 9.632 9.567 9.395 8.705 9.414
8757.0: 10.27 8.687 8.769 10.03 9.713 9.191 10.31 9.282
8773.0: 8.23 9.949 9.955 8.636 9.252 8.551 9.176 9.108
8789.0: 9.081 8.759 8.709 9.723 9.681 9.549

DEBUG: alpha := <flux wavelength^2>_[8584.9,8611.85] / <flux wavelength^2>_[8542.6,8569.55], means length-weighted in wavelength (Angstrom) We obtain 1.12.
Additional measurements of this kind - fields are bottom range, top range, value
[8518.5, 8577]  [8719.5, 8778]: 1.18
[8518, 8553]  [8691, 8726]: 1.18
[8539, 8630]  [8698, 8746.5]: 1.07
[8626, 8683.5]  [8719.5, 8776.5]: 1.13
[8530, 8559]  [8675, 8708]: 1.14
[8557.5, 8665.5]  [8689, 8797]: 1.07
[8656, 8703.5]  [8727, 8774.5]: 1.14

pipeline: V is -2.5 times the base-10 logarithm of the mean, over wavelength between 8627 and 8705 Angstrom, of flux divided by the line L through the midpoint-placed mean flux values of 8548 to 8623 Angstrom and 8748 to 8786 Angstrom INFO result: 0.08 mag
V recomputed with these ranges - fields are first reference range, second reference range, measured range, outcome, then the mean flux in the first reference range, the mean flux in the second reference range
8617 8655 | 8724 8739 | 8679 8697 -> 0.05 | 8.69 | 9.09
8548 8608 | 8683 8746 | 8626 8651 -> 0.02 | 8.89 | 8.85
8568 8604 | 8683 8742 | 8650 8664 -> 0.13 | 9.07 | 8.84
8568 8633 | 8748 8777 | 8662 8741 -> 0.07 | 9.07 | 9.41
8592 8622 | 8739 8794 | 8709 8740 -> 0.02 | 8.94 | 9.25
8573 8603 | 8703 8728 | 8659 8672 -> 0.14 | 8.86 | 8.98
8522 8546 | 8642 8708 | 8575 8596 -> -0.13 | 7.72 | 8.3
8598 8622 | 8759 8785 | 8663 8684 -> 0.10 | 9.11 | 9.29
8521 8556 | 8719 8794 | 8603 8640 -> -0.10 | 7.79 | 9.2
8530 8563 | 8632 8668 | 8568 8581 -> -0.18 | 7.9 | 8.23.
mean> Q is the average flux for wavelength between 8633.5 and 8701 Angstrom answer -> 8.34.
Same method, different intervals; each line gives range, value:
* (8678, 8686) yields 8.76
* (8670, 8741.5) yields 8.81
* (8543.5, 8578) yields 8.59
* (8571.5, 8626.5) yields 8.99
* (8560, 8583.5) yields 9.06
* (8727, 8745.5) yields 9.08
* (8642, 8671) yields 7.92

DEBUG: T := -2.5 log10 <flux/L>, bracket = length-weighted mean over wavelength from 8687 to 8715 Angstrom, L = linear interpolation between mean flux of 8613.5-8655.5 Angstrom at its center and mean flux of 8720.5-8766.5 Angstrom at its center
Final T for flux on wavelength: 0.04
